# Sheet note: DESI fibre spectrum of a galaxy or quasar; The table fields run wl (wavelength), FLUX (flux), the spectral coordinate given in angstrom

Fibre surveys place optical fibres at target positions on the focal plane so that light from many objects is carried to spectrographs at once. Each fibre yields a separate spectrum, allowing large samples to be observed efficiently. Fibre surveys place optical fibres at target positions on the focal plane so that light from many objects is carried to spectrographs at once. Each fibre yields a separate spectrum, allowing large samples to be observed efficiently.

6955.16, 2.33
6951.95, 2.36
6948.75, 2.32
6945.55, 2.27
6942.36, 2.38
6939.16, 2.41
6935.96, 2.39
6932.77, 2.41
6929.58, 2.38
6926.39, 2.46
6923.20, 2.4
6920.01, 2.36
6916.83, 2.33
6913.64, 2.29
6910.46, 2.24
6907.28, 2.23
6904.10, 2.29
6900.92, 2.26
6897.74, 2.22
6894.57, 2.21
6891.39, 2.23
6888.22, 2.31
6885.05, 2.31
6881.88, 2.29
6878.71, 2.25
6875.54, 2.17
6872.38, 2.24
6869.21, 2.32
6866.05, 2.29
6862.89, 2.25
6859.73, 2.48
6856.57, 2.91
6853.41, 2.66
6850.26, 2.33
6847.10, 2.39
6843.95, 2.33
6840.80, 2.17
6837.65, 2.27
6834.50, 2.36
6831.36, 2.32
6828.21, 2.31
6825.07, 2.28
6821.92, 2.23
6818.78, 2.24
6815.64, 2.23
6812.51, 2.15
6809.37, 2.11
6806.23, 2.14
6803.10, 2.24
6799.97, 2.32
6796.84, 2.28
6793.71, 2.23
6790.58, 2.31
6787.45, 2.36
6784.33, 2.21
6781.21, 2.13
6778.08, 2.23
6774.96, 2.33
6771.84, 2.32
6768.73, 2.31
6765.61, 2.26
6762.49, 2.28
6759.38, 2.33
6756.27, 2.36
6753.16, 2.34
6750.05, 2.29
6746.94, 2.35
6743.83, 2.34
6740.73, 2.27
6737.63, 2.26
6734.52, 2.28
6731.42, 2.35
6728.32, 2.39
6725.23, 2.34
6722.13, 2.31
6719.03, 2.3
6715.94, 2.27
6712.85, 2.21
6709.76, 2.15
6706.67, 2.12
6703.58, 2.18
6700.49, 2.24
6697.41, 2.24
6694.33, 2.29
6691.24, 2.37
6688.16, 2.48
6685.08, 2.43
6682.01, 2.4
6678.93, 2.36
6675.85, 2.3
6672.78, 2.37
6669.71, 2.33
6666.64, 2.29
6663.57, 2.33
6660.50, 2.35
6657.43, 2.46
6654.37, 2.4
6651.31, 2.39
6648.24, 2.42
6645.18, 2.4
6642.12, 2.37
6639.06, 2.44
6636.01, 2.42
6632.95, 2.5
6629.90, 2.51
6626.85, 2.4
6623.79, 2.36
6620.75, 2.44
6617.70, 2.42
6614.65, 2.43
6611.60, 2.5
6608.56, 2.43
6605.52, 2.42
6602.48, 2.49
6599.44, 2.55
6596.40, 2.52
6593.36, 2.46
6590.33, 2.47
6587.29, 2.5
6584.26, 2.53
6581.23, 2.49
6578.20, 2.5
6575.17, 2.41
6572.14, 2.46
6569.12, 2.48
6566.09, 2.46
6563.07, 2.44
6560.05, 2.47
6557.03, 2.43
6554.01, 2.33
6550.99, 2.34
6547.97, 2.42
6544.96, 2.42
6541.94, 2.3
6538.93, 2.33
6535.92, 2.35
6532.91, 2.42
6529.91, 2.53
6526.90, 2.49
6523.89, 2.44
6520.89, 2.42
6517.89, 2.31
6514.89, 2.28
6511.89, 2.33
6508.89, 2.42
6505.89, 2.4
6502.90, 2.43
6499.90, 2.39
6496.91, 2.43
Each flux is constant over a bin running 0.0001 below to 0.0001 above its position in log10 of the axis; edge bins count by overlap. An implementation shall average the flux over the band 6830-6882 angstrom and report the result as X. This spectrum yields 2.36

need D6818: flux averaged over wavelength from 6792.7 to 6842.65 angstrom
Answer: 2.24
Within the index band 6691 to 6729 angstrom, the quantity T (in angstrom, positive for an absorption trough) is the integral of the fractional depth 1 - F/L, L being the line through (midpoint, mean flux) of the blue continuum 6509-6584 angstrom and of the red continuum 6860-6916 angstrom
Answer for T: 1.4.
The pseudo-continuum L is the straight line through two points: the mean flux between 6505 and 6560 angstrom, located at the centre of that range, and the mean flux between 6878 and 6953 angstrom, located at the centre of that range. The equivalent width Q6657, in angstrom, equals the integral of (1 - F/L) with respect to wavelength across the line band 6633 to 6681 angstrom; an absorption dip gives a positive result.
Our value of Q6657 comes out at -0.3 angstrom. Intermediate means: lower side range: 2.39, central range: 2.38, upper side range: 2.32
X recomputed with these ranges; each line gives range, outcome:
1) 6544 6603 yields 2.46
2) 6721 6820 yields 2.28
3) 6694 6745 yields 2.27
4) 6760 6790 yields 2.27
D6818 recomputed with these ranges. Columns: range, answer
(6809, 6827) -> 2.22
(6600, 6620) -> 2.45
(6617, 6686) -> 2.39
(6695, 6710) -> 2.2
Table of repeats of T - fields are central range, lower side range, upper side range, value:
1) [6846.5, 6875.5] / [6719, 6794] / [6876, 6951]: -1.4 angstrom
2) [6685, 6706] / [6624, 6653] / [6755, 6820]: 0.5 angstrom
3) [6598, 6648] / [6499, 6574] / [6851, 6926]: -1.2 angstrom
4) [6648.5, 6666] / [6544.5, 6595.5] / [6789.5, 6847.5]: 0.0 angstrom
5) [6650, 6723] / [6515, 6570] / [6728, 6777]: 0.9 angstrom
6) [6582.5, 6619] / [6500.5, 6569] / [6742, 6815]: -1.7 angstrom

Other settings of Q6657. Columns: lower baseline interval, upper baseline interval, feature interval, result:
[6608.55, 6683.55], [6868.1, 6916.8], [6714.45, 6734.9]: 0.3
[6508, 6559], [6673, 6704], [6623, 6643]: -0.7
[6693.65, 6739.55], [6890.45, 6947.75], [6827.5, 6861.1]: -1.7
